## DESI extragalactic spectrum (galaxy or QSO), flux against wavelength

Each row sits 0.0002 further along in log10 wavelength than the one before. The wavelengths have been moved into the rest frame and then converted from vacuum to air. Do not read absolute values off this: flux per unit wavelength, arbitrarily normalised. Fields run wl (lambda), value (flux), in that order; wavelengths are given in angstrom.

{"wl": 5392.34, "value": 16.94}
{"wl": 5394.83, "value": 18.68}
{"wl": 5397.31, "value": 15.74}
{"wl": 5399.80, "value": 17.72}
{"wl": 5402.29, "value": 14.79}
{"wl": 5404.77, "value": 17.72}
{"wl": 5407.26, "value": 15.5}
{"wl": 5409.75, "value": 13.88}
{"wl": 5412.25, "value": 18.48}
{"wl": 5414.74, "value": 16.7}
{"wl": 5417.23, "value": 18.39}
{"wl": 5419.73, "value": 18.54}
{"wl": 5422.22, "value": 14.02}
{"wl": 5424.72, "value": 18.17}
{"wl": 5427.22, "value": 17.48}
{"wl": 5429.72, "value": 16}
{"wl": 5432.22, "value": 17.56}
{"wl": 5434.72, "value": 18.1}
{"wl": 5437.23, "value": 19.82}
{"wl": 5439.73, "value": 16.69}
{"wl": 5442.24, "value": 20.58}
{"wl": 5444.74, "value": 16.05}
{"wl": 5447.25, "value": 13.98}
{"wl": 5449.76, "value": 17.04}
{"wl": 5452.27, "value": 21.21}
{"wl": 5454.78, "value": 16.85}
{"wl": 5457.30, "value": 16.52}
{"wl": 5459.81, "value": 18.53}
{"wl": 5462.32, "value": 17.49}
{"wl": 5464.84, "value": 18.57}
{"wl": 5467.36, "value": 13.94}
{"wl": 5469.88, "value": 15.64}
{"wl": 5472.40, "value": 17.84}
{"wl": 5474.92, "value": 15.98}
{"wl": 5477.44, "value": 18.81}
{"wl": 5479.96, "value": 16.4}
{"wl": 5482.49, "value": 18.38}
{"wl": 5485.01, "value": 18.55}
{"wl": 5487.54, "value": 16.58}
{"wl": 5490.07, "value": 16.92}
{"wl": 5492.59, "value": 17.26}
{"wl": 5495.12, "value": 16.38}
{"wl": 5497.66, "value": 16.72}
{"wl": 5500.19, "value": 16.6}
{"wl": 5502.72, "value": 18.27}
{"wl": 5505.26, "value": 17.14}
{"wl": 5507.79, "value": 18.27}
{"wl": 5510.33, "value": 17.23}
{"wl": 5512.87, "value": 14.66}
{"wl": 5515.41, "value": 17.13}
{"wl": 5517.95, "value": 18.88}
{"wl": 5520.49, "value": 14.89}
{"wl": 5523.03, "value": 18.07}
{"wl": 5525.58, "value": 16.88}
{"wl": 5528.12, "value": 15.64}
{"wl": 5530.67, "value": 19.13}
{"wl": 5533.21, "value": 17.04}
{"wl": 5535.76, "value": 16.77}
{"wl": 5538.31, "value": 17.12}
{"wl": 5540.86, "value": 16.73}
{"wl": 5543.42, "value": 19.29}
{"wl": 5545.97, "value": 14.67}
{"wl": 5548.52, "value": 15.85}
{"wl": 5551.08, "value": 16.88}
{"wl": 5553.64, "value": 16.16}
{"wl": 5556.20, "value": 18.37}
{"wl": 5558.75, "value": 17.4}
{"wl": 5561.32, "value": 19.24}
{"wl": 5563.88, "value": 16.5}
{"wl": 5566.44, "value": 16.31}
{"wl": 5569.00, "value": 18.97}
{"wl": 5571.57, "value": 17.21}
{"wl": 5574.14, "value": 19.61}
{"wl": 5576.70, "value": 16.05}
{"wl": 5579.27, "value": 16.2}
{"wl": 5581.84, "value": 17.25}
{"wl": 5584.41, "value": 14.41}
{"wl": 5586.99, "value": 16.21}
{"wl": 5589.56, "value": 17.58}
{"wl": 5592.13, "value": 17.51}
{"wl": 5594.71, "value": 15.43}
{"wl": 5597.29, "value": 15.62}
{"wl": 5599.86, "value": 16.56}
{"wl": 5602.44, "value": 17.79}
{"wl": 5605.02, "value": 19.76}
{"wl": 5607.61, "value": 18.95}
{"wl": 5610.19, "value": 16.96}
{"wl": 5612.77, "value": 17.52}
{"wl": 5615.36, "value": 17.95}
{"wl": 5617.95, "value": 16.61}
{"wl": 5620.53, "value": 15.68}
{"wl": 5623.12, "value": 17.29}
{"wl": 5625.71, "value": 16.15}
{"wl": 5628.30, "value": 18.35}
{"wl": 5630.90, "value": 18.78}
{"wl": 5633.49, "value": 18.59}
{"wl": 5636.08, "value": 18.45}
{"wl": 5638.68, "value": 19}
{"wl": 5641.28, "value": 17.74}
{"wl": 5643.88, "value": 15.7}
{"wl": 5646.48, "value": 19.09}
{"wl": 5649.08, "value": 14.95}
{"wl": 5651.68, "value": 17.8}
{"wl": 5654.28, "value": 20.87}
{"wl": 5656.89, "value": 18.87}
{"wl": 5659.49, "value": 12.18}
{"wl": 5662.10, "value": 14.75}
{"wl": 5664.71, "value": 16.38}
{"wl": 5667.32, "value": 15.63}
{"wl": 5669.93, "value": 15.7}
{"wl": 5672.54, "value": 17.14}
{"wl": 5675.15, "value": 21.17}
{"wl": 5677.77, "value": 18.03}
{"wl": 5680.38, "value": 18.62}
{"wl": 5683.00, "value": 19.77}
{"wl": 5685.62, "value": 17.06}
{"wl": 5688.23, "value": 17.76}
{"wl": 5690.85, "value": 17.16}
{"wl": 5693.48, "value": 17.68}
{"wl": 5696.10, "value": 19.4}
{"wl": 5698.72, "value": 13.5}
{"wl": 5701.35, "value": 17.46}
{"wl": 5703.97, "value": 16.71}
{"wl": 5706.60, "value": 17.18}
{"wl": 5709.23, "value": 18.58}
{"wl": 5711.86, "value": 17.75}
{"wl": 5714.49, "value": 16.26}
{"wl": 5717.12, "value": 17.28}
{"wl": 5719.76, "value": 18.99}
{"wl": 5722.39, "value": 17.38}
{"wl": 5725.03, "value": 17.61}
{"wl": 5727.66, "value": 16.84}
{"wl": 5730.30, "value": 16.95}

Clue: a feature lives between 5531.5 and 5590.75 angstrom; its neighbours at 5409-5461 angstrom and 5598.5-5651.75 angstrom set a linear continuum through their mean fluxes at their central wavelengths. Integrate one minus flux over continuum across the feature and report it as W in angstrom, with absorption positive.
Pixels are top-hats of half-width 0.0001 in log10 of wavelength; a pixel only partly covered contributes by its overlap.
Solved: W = 1.6 angstrom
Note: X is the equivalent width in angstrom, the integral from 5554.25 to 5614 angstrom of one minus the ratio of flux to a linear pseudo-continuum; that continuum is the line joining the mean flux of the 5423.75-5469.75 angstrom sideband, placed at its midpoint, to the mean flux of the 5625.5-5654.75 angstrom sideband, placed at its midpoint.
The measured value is 1.76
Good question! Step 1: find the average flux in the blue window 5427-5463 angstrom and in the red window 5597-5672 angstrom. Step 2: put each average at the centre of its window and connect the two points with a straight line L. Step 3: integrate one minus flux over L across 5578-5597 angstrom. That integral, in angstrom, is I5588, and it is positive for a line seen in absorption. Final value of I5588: 1.1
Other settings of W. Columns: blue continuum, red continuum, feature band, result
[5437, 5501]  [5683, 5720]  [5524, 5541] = 0.2 angstrom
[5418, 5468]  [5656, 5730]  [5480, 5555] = 1.4 angstrom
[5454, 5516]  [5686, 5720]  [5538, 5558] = 0.3 angstrom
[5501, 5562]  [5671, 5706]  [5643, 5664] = 1.0 angstrom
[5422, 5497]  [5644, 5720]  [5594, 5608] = 0.0 angstrom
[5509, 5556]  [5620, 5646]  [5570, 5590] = 0.5 angstrom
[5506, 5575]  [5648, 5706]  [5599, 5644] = -1.3 angstrom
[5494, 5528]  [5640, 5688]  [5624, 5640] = -0.9 angstrom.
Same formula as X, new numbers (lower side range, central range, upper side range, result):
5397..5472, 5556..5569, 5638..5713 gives -0.31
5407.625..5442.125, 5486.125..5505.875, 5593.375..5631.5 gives 0.33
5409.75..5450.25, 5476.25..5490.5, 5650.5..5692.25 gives -0.29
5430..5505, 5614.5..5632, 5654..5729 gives 0.10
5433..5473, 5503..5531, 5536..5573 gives 0.35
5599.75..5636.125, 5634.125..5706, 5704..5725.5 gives 1.09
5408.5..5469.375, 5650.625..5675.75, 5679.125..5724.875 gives 0.84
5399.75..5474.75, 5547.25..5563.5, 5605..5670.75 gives -0.08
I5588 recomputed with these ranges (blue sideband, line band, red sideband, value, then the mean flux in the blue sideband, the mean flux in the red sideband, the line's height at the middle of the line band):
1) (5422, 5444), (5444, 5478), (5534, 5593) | 1.1 angstrom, 17.7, 17.1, 17.6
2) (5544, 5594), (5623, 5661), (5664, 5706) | -0.7 angstrom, 17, 17.5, 17.3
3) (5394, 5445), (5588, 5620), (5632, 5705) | 0.1 angstrom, 17.2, 17.4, 17.3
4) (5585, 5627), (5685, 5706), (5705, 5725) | 0.5 angstrom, 17.1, 17.6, 17.5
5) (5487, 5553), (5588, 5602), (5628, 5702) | 0.5 angstrom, 17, 17.5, 17.2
